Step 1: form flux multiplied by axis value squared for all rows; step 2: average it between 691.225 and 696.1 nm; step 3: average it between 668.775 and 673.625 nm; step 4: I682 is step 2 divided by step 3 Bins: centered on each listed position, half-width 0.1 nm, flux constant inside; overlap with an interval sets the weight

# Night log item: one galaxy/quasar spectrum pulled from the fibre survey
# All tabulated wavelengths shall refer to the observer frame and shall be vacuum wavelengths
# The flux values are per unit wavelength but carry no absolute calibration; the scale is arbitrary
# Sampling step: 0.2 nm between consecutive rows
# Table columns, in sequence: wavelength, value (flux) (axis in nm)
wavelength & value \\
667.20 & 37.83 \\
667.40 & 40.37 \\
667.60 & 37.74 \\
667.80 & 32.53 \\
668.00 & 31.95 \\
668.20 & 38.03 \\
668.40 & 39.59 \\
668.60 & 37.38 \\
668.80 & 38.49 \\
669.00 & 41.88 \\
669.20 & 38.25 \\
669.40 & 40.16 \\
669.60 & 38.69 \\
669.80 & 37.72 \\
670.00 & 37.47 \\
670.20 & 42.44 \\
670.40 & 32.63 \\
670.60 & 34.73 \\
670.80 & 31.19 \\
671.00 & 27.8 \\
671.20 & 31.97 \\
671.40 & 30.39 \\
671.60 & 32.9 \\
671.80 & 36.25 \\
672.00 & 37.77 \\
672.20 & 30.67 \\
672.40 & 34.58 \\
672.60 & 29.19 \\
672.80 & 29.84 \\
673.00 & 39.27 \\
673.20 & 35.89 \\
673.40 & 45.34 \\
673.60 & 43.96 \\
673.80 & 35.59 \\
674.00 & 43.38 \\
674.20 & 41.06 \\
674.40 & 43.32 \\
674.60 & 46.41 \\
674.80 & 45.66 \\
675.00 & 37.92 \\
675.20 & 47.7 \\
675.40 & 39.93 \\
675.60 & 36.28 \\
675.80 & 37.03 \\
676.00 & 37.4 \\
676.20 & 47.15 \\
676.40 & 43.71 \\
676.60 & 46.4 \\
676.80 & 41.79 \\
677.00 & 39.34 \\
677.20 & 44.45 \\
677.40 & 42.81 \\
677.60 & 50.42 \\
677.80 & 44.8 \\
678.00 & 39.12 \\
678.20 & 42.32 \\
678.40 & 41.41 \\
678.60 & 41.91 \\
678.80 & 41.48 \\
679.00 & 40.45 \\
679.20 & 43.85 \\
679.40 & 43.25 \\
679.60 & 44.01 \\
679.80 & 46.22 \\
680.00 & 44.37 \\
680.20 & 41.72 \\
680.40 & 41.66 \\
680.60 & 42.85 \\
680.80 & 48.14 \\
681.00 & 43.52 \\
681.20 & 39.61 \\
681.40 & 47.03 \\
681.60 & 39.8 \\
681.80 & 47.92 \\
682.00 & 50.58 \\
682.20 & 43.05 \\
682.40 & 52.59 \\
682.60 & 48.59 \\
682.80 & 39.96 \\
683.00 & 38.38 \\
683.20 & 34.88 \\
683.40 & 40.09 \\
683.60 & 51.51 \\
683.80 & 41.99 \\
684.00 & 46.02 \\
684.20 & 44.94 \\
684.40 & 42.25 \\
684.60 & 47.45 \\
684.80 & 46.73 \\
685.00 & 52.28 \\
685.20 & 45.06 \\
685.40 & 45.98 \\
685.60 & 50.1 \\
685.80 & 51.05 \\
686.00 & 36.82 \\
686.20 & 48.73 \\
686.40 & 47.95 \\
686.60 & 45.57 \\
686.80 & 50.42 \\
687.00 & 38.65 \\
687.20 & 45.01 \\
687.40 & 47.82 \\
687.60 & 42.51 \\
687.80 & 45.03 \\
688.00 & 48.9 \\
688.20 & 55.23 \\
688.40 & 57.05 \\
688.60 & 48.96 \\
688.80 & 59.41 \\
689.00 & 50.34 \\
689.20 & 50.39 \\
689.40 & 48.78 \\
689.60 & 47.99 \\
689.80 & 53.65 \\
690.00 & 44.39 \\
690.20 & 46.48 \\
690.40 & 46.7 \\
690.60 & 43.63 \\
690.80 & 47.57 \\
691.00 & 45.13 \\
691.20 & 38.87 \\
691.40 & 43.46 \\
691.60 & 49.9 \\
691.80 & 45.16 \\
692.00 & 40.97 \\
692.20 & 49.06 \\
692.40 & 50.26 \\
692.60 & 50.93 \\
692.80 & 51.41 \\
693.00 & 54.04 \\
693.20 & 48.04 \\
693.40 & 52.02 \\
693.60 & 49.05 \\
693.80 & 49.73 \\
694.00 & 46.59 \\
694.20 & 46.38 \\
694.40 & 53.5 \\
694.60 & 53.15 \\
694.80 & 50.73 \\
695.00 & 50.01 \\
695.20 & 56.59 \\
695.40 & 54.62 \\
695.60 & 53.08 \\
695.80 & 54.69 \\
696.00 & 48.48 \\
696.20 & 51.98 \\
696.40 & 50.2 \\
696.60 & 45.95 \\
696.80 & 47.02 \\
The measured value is 1.49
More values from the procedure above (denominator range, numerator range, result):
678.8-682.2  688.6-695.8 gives 1.16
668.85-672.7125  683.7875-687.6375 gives 1.37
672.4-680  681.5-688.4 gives 1.13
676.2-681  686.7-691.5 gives 1.13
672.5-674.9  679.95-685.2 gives 1.15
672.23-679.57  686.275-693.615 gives 1.22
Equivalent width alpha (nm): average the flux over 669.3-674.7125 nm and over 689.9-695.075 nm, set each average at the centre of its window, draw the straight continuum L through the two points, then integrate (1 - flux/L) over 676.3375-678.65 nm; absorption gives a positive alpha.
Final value -0.20 nm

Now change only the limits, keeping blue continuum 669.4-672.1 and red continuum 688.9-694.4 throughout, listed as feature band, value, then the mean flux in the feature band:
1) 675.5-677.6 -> -0.19 nm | 42.1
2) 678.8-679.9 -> -0.08 nm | 43.4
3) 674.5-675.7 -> -0.15 nm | 42.3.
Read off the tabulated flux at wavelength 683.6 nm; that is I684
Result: 51.51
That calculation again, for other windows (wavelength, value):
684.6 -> 47.45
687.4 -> 47.82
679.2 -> 43.85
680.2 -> 41.72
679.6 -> 44.01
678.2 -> 42.32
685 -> 52.28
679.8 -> 46.22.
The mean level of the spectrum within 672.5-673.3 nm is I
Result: 33.5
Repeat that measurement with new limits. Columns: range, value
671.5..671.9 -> 34.6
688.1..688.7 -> 53.7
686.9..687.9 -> 43.8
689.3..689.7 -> 48.4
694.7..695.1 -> 50.4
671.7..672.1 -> 37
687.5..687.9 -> 43.8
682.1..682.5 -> 47.8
